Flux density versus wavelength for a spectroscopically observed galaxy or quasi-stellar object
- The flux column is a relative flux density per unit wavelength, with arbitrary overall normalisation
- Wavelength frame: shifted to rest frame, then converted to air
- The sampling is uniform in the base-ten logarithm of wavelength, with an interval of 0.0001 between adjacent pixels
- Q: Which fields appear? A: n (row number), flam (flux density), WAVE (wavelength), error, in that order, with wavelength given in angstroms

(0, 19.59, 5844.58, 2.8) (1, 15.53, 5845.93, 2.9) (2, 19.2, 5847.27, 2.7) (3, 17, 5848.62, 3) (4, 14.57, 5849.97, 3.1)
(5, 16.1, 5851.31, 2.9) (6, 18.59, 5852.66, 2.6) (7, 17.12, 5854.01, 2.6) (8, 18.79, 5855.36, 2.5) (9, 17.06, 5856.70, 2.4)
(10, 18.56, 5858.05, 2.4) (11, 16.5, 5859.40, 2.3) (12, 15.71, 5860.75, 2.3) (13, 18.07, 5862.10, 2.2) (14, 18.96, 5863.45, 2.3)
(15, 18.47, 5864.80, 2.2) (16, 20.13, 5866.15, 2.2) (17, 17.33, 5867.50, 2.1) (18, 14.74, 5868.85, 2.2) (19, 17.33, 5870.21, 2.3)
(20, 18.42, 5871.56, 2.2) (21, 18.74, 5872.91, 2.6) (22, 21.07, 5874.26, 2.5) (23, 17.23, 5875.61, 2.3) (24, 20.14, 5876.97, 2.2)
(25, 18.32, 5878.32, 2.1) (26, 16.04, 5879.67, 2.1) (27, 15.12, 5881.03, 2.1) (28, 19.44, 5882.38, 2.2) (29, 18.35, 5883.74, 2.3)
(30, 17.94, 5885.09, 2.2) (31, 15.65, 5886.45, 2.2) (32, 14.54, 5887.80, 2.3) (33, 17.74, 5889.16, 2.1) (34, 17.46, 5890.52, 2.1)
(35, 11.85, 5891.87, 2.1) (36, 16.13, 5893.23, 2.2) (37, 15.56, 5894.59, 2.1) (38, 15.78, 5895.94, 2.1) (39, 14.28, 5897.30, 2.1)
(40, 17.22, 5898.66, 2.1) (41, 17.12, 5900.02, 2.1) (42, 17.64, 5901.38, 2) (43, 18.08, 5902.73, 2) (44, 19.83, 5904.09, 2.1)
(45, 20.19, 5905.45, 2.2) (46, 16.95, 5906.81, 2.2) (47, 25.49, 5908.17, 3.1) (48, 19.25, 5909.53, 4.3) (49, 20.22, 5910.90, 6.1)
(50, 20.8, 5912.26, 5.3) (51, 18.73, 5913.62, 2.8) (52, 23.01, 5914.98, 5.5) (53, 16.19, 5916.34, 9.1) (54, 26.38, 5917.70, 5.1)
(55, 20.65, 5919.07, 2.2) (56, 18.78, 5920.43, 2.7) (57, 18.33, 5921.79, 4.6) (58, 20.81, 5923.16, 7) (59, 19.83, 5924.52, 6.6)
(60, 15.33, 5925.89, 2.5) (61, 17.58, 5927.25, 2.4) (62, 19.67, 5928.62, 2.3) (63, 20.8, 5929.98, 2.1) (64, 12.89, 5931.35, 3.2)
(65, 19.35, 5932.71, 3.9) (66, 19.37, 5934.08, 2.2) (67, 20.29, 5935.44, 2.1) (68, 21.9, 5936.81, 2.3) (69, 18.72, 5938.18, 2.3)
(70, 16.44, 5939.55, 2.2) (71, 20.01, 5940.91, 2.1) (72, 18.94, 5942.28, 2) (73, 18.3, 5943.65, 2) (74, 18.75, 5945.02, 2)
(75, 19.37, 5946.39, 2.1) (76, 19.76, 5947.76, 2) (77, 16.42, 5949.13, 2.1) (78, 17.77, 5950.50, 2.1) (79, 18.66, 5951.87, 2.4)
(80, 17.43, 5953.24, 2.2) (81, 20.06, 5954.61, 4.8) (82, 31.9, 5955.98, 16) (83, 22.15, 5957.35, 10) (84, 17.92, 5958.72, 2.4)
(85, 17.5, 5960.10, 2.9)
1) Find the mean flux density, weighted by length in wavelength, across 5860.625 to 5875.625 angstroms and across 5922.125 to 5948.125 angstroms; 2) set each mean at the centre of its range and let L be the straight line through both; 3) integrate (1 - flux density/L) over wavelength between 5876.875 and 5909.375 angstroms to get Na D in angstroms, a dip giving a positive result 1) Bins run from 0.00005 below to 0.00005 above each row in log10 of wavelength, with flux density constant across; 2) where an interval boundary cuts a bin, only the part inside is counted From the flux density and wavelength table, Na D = 1.85 angstroms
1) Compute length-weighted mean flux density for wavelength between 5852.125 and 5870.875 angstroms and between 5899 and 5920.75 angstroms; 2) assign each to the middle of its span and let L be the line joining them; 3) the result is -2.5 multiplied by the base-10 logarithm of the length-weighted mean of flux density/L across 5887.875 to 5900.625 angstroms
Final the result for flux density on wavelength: 0.21 mag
